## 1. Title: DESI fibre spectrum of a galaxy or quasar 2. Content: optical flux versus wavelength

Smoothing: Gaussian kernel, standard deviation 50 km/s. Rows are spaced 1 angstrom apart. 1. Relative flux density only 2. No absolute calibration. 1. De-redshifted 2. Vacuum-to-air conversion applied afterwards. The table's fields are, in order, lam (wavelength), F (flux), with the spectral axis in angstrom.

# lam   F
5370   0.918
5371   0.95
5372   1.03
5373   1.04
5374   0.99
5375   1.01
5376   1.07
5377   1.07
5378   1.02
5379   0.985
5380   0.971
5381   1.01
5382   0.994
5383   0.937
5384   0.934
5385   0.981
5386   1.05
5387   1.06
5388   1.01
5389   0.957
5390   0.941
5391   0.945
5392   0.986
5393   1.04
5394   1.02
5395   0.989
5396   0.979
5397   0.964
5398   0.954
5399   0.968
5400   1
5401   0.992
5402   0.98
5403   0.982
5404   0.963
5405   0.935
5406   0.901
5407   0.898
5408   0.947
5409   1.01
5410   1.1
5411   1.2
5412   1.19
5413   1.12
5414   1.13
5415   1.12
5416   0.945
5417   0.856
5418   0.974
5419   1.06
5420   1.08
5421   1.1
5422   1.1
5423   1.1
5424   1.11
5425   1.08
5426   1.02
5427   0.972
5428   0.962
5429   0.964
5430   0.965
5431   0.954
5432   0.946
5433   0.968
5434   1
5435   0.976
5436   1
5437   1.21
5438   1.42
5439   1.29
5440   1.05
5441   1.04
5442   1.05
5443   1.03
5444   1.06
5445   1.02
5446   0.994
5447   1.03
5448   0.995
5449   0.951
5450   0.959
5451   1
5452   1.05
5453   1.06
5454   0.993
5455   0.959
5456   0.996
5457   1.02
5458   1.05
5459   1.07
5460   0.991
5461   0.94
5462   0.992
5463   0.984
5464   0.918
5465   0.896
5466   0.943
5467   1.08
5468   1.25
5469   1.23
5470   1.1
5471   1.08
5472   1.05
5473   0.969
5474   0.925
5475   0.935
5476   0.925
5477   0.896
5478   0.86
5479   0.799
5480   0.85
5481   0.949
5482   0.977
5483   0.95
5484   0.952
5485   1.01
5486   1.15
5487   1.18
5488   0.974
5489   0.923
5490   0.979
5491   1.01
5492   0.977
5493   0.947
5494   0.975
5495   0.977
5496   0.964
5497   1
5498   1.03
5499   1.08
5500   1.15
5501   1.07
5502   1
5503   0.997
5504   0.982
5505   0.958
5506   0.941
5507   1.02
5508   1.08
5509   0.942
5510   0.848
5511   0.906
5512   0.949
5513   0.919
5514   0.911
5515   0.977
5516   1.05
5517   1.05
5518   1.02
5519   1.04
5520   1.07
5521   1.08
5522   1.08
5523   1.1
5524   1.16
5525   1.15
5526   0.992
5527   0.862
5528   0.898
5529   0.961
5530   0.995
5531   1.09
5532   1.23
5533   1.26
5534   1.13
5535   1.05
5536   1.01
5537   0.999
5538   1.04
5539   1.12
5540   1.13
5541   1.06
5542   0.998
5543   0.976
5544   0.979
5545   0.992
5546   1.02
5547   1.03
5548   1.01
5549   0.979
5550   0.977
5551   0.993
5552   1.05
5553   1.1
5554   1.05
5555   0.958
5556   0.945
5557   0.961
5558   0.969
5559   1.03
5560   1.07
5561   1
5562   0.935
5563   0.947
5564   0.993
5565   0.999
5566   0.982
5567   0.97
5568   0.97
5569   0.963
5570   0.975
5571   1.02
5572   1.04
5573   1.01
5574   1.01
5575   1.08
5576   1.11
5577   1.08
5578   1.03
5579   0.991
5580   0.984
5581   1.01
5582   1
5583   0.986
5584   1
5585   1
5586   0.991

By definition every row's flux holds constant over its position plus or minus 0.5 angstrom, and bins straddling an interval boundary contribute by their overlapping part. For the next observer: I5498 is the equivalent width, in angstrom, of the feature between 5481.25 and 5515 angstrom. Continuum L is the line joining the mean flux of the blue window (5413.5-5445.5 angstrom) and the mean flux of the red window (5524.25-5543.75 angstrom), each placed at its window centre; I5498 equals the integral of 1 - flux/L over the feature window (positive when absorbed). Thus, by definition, 1.88 angstrom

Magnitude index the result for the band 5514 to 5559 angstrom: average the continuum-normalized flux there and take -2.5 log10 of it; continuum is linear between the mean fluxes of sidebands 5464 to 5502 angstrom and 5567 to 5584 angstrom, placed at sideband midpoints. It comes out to -0.03 mag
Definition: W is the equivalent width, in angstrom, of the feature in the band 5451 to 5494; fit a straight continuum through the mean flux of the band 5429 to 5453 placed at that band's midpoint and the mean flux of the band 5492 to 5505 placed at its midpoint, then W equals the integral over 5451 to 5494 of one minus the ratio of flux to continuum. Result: 1.2 angstrom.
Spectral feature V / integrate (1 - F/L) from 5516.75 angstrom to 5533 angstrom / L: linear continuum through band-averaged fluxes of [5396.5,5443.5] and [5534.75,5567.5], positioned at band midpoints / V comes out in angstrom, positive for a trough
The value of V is -0.7 angstrom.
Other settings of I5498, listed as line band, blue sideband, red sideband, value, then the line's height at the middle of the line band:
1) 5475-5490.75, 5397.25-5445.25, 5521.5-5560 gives 1.2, 1.04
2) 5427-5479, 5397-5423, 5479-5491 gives -0.9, 0.999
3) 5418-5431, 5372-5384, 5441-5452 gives -0.3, 1.01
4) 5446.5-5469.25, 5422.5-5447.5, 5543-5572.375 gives 0.6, 1.04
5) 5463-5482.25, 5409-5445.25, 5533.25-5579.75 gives 1.2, 1.04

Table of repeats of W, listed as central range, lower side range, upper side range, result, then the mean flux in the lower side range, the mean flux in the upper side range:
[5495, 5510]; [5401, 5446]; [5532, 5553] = 0.51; 1.04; 1.05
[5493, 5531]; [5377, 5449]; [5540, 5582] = 0.24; 1.02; 1.01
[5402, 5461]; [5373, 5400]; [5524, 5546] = -1.26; 0.995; 1.05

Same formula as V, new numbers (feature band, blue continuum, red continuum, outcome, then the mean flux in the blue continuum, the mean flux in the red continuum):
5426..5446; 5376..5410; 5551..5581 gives -1.1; 0.984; 1.01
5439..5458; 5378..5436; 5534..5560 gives -0.2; 1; 1.02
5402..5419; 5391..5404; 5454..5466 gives -0.6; 0.985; 0.982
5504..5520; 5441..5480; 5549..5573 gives 0.3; 1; 0.995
